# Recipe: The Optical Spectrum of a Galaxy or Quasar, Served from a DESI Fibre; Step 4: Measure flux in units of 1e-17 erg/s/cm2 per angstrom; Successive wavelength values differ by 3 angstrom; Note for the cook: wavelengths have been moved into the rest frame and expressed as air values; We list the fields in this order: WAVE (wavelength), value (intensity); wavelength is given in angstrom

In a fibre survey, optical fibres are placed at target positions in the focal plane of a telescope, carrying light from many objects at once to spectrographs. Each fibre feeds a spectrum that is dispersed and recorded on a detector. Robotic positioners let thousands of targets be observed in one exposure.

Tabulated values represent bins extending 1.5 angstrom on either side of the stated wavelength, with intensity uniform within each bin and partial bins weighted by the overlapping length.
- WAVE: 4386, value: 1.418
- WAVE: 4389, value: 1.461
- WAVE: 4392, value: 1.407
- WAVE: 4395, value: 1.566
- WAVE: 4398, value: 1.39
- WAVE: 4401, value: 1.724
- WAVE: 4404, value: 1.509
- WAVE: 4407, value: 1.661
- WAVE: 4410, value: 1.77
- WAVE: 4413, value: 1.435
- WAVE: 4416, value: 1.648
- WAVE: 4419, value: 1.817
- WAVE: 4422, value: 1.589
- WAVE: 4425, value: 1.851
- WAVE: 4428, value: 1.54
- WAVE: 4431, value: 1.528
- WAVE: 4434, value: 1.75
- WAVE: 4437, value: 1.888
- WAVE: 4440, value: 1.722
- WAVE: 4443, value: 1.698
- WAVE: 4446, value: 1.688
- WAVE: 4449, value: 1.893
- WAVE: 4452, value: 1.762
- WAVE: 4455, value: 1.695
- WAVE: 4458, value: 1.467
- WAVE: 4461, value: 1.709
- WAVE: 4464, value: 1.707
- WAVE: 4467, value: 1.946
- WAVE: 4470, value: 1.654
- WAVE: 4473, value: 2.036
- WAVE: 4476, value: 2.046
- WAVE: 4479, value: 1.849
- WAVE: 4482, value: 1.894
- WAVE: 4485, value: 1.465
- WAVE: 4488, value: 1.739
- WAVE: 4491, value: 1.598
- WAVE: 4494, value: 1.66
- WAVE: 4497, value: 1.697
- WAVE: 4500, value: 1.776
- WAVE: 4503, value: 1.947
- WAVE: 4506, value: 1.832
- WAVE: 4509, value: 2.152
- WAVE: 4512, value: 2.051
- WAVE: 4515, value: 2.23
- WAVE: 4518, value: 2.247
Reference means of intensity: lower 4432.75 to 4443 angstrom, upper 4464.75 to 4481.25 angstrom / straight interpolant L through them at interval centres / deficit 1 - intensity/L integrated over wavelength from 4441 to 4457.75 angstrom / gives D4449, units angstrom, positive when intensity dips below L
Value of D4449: 0.8 angstrom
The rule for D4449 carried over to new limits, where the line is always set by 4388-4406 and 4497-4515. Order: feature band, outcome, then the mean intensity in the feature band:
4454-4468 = 0.6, 1.7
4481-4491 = 1.1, 1.67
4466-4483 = -0.7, 1.9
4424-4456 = -0.7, 1.73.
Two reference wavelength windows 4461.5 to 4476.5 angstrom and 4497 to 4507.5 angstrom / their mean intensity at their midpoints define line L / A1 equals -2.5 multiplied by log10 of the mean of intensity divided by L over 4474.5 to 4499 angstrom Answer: 0.06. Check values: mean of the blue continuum 1.86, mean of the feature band 1.74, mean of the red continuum 1.83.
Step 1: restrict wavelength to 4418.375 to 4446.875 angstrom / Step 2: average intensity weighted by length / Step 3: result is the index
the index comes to 1.7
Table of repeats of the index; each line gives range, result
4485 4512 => 1.8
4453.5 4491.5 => 1.76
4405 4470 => 1.7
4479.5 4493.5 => 1.69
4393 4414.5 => 1.58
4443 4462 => 1.7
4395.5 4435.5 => 1.63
